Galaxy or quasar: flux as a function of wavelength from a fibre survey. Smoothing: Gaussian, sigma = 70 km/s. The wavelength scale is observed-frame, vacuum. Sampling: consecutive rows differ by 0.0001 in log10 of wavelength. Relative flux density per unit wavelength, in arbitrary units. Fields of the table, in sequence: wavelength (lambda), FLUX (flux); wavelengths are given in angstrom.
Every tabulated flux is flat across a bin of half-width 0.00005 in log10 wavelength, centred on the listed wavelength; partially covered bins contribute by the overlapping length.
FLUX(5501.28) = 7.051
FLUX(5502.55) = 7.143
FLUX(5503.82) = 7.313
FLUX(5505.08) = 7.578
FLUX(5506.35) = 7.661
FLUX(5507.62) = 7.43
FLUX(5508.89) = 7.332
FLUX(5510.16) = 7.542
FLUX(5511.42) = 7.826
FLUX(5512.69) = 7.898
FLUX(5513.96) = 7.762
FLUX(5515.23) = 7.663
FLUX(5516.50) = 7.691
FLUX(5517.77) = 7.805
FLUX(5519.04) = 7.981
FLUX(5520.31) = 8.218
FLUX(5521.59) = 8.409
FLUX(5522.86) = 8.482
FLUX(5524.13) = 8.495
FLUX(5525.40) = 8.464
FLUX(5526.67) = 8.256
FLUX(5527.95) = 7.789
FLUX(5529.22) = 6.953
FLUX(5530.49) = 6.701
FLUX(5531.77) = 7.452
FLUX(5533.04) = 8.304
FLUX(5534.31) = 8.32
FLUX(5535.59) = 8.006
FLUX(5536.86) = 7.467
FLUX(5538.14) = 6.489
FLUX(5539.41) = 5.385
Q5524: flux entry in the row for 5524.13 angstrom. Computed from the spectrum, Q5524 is 8.495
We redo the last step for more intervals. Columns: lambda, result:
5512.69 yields 7.898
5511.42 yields 7.826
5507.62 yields 7.43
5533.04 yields 8.304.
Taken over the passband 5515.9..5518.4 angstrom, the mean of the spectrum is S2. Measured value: 7.75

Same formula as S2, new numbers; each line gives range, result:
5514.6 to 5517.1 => 7.68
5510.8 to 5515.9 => 7.78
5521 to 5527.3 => 8.43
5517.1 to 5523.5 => 8.17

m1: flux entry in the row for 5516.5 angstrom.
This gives 7.691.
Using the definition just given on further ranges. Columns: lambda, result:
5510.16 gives 7.542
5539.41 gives 5.385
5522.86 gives 8.482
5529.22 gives 6.953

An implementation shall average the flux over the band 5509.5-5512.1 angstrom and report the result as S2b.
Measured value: 7.7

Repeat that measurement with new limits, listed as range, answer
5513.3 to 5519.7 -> 7.78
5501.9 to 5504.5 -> 7.24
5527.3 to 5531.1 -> 7.15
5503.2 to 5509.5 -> 7.47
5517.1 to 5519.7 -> 7.9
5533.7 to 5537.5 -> 7.92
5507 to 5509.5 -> 7.38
